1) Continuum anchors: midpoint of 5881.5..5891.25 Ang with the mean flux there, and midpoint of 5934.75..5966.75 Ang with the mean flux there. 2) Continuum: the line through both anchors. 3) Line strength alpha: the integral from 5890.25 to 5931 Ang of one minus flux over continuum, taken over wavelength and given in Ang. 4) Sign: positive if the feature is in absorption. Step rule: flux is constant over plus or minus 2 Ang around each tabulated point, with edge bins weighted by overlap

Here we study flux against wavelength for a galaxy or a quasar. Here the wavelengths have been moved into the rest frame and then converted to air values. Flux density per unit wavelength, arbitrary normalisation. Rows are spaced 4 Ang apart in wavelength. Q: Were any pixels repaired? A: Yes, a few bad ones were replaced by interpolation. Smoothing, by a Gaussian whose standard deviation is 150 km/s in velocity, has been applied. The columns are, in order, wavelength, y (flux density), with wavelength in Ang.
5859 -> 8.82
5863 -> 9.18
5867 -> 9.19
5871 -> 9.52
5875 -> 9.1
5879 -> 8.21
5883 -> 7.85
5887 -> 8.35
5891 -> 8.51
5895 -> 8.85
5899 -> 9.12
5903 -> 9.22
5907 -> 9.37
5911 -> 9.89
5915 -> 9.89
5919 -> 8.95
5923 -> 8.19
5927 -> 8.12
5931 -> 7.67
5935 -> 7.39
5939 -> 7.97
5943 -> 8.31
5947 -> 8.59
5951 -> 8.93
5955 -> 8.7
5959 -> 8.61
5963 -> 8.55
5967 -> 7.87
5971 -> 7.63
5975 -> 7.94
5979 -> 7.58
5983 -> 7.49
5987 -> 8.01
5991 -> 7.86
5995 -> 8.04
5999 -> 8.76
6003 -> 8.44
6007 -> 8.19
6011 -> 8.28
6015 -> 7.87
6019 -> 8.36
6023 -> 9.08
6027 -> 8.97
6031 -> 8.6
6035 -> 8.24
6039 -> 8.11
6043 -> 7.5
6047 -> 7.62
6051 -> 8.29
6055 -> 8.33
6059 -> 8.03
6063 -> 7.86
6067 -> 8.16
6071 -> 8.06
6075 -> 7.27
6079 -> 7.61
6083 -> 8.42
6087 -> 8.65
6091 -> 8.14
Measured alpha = -3.3 Ang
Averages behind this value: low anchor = 8.21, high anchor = 8.41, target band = 8.96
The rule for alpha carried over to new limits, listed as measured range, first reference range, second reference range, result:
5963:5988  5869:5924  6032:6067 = 1.96 Ang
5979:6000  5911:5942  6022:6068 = 0.89 Ang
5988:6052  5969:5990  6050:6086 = -3.23 Ang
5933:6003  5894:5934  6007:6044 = 3.96 Ang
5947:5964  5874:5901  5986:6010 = -0.69 Ang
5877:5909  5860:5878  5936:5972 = 0.87 Ang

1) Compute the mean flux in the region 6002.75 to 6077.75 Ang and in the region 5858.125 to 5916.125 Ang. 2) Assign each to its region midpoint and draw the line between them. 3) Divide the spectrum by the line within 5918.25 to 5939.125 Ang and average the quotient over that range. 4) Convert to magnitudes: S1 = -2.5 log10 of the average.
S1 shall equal 0.10 mag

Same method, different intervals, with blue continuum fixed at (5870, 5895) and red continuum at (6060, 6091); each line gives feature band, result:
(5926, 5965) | 0.01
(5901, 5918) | -0.13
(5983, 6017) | 0.01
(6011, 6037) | -0.04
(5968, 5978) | 0.07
